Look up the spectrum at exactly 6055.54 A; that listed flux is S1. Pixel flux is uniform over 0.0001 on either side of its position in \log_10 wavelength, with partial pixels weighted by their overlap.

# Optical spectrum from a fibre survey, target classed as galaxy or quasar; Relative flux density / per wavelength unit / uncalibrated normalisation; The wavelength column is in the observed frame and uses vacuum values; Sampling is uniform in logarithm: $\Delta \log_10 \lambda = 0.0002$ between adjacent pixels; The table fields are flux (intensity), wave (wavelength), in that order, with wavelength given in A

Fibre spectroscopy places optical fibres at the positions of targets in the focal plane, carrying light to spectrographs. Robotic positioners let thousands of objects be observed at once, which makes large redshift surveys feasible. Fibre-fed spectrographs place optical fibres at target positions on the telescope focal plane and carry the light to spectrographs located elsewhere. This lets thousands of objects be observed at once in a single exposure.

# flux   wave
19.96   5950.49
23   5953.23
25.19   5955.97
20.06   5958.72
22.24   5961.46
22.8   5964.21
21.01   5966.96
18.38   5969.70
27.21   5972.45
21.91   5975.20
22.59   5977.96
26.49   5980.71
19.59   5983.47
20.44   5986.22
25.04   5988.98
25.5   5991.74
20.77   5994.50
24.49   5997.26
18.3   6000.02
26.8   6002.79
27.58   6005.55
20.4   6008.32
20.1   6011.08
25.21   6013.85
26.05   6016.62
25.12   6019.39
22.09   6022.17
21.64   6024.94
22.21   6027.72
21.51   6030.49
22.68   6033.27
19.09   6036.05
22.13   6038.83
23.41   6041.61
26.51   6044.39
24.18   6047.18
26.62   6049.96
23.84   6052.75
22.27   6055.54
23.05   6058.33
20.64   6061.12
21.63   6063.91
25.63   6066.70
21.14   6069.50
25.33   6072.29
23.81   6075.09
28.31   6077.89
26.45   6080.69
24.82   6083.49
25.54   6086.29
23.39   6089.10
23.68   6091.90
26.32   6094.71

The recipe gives 22.27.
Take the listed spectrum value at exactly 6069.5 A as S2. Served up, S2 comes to 21.14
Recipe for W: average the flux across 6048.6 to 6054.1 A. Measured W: 25.2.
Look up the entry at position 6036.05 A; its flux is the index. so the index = 19.09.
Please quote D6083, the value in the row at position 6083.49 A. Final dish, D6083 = 24.82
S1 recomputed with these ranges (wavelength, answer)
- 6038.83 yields 22.13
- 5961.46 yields 22.24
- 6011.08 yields 20.1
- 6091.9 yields 23.68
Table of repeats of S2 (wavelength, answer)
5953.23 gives 23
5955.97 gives 25.19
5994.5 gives 20.77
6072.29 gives 25.33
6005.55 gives 27.58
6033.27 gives 22.68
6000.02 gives 18.3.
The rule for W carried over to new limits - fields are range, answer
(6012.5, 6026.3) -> 24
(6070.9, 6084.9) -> 25.7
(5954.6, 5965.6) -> 22.6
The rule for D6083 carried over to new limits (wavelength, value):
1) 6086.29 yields 25.54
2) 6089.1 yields 23.39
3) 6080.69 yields 26.45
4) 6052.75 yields 23.84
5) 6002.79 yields 26.8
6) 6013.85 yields 25.21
